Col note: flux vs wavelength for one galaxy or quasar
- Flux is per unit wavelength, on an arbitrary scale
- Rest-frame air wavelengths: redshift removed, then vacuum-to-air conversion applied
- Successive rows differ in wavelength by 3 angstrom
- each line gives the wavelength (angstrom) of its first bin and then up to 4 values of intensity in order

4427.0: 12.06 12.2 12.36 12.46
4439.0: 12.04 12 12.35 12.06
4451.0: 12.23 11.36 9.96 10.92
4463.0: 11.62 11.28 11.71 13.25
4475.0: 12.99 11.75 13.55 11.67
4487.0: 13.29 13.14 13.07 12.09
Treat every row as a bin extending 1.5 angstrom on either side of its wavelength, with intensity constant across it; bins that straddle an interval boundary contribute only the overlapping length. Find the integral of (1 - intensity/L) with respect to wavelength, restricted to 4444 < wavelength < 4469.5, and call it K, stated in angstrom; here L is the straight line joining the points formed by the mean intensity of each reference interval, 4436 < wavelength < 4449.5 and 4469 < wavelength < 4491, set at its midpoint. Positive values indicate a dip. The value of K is 1.8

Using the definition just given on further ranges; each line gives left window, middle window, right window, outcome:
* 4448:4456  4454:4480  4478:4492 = 1.1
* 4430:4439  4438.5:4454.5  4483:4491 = 0.5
